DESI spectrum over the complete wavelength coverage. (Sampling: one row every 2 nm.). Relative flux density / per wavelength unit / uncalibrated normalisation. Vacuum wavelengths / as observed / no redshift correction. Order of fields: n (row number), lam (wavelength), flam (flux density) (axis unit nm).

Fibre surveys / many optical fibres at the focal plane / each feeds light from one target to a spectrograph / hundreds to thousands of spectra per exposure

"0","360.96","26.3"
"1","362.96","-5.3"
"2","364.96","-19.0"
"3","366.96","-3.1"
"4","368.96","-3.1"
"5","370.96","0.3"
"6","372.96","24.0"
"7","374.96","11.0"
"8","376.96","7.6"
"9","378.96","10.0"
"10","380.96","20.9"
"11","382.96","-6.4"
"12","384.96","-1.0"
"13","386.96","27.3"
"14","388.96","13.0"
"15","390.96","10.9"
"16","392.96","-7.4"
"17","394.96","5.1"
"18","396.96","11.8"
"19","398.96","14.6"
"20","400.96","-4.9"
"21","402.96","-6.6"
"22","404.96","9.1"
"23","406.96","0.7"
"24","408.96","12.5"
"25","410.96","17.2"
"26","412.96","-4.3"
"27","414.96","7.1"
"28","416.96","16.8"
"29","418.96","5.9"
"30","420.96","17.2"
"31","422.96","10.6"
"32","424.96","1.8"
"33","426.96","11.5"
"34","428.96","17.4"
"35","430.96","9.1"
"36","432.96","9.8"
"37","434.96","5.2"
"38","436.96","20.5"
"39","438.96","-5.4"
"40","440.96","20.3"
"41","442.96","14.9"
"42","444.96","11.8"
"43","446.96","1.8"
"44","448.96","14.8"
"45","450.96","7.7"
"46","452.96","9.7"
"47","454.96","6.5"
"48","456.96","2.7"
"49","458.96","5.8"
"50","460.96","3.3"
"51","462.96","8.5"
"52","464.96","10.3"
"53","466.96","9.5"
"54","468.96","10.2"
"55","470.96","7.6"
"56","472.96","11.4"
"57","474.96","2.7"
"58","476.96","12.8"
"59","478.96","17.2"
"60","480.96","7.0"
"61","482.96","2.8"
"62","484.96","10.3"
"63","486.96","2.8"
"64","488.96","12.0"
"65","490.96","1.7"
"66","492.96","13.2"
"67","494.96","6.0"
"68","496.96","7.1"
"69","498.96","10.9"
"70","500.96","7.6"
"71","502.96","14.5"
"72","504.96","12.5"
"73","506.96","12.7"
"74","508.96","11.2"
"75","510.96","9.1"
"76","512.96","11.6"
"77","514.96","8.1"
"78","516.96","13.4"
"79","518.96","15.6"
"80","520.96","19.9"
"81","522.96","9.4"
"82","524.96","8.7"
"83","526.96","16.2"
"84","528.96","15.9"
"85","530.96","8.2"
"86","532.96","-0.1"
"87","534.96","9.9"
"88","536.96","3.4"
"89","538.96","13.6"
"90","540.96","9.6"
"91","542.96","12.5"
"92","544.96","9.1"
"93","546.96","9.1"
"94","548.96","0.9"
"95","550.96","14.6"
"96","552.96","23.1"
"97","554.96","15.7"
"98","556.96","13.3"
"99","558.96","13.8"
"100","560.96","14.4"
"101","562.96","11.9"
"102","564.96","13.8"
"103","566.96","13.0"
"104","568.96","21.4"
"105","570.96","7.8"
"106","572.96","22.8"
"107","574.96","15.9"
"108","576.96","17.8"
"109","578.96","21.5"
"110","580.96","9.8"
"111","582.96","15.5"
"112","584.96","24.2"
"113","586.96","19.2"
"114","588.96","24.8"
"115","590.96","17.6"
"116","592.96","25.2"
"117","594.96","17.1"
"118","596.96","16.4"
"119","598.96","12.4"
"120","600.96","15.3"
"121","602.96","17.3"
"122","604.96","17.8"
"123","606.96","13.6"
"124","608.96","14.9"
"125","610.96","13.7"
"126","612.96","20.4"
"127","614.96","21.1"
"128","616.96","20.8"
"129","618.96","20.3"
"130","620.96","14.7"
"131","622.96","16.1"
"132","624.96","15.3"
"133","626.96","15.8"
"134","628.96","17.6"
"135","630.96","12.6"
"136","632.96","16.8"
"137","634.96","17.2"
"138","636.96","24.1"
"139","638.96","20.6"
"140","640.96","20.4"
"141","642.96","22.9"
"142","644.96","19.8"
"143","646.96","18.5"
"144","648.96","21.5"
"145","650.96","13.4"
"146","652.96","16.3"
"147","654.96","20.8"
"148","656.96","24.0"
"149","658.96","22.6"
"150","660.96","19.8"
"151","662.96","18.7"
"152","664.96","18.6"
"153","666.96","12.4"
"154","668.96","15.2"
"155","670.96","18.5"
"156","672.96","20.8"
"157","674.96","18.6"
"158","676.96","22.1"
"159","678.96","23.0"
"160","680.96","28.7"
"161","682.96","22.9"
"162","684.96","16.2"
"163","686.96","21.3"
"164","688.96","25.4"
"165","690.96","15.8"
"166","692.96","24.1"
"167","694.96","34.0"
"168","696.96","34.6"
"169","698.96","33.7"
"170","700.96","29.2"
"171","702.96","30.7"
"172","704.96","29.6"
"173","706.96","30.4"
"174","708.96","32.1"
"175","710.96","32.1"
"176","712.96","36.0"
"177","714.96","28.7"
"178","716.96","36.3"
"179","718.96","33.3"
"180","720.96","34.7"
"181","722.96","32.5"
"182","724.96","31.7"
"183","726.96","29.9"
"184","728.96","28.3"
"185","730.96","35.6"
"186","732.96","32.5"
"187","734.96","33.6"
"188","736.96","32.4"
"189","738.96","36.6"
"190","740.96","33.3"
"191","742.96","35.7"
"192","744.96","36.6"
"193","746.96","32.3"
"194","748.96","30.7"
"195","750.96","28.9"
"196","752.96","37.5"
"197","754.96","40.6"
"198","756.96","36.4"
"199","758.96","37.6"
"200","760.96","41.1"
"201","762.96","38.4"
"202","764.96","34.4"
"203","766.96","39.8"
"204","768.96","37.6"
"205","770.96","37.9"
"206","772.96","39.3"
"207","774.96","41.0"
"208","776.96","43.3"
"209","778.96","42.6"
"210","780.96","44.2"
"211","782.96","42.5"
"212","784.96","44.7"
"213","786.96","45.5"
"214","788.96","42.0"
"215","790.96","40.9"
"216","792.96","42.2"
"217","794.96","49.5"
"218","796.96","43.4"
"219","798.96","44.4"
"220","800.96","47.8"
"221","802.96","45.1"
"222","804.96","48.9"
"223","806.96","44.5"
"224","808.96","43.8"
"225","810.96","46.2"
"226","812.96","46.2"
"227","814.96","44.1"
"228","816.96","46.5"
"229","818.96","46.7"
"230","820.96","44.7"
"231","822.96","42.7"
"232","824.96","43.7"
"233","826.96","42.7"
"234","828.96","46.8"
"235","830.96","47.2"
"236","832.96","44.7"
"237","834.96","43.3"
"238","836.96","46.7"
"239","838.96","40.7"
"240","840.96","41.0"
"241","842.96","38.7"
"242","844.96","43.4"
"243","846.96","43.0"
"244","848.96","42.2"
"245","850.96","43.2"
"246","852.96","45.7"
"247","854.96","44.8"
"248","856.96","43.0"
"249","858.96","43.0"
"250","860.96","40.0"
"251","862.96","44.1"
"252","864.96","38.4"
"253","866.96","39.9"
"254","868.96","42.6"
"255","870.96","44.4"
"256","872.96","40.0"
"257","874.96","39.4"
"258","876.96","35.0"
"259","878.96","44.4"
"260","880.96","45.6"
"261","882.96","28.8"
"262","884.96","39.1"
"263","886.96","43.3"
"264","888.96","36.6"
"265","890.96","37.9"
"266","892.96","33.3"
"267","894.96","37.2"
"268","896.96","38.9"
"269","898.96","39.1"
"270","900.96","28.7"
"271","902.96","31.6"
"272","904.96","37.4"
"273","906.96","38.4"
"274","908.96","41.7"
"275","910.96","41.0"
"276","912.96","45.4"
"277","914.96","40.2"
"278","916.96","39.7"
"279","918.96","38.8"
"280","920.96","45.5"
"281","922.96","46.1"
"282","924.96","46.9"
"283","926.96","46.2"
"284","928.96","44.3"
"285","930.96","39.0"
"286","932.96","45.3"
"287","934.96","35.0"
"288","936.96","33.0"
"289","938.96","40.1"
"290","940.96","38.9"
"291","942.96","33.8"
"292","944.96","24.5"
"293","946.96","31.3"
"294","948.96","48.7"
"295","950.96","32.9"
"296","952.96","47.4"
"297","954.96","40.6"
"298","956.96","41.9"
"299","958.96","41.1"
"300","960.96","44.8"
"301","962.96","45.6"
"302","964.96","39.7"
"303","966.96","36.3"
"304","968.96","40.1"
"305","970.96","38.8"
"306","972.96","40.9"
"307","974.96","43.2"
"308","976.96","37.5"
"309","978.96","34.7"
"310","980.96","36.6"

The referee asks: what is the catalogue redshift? 0.74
